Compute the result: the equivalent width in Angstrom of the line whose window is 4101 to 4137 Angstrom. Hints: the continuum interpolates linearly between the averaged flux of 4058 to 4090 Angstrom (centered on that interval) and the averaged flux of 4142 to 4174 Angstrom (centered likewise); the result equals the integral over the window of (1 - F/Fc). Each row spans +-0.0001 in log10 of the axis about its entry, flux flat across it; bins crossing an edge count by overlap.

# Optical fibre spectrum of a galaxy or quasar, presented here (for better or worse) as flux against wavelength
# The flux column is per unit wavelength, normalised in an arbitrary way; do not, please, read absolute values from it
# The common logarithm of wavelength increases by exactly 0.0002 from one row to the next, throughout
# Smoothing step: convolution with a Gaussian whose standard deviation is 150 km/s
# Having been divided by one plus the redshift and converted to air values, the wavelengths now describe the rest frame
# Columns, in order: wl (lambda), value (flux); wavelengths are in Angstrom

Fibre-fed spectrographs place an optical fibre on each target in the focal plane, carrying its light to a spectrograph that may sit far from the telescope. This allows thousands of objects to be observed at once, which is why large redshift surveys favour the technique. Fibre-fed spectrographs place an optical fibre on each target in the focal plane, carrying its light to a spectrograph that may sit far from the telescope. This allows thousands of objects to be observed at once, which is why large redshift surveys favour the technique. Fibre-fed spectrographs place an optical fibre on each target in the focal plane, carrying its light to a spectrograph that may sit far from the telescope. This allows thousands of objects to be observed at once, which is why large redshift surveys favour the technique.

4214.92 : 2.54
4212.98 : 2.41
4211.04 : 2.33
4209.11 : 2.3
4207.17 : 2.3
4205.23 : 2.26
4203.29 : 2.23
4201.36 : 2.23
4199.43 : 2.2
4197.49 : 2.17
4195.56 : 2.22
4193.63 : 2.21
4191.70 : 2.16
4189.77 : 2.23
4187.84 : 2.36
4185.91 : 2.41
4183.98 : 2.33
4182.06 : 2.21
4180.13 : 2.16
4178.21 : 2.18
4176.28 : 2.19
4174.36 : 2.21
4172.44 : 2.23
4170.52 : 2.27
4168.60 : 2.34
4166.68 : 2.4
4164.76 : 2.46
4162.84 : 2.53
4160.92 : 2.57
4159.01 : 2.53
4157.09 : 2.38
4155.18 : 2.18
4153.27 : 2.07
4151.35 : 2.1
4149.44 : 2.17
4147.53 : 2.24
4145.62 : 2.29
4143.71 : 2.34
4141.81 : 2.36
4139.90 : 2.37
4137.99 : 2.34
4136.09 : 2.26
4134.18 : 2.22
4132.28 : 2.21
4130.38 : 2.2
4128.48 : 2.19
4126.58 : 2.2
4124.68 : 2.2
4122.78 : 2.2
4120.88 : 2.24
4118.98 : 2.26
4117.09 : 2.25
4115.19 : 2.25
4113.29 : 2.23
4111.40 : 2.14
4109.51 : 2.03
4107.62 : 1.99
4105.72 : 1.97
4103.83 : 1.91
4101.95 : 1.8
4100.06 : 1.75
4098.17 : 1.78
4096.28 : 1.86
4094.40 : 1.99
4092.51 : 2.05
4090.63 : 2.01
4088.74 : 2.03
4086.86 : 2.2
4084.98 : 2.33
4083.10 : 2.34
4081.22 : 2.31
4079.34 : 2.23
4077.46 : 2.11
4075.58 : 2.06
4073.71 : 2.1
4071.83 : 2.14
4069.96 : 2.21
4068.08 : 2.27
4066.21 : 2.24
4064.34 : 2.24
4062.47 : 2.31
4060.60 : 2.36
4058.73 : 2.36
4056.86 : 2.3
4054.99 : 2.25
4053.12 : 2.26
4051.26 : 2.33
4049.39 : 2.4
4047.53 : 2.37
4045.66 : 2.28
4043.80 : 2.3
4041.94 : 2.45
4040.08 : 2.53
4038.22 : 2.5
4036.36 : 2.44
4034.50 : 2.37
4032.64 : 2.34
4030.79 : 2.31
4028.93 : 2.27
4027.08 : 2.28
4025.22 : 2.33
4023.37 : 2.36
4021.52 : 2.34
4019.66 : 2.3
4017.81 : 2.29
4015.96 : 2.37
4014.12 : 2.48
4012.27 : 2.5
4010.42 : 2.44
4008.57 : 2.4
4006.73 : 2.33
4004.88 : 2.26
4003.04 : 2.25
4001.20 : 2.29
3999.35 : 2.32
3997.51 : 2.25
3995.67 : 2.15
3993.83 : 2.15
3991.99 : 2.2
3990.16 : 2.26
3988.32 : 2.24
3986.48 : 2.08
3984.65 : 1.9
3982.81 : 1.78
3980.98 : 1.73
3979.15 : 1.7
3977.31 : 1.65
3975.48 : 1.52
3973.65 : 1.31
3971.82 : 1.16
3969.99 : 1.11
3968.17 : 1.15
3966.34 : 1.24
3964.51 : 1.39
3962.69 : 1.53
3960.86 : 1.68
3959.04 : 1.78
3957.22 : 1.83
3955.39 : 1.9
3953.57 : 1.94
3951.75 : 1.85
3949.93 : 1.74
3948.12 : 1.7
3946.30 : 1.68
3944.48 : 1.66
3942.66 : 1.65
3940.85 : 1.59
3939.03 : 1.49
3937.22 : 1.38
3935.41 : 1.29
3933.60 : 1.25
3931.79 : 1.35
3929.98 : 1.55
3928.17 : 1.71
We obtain 2.05 Angstrom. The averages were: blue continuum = 2.22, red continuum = 2.32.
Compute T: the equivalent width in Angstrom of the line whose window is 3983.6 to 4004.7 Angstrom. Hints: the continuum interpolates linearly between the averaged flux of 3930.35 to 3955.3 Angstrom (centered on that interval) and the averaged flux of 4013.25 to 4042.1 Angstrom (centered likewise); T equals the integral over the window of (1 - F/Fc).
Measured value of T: -1.3 Angstrom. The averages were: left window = 1.59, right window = 2.37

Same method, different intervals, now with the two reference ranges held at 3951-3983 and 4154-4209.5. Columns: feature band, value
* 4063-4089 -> -3.7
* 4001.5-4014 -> -4.9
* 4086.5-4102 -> 0.4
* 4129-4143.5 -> -1.0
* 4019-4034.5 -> -4.9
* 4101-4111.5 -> 0.4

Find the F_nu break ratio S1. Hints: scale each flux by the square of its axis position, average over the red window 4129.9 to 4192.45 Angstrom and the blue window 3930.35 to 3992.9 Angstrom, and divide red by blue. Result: 1.5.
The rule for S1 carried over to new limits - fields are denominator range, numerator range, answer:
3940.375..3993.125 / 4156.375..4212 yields 1.51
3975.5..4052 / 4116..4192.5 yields 1.08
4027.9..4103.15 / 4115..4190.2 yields 1.07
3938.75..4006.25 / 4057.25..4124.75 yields 1.26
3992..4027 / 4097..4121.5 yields 0.93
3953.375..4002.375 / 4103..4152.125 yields 1.32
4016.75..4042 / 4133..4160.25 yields 1.02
